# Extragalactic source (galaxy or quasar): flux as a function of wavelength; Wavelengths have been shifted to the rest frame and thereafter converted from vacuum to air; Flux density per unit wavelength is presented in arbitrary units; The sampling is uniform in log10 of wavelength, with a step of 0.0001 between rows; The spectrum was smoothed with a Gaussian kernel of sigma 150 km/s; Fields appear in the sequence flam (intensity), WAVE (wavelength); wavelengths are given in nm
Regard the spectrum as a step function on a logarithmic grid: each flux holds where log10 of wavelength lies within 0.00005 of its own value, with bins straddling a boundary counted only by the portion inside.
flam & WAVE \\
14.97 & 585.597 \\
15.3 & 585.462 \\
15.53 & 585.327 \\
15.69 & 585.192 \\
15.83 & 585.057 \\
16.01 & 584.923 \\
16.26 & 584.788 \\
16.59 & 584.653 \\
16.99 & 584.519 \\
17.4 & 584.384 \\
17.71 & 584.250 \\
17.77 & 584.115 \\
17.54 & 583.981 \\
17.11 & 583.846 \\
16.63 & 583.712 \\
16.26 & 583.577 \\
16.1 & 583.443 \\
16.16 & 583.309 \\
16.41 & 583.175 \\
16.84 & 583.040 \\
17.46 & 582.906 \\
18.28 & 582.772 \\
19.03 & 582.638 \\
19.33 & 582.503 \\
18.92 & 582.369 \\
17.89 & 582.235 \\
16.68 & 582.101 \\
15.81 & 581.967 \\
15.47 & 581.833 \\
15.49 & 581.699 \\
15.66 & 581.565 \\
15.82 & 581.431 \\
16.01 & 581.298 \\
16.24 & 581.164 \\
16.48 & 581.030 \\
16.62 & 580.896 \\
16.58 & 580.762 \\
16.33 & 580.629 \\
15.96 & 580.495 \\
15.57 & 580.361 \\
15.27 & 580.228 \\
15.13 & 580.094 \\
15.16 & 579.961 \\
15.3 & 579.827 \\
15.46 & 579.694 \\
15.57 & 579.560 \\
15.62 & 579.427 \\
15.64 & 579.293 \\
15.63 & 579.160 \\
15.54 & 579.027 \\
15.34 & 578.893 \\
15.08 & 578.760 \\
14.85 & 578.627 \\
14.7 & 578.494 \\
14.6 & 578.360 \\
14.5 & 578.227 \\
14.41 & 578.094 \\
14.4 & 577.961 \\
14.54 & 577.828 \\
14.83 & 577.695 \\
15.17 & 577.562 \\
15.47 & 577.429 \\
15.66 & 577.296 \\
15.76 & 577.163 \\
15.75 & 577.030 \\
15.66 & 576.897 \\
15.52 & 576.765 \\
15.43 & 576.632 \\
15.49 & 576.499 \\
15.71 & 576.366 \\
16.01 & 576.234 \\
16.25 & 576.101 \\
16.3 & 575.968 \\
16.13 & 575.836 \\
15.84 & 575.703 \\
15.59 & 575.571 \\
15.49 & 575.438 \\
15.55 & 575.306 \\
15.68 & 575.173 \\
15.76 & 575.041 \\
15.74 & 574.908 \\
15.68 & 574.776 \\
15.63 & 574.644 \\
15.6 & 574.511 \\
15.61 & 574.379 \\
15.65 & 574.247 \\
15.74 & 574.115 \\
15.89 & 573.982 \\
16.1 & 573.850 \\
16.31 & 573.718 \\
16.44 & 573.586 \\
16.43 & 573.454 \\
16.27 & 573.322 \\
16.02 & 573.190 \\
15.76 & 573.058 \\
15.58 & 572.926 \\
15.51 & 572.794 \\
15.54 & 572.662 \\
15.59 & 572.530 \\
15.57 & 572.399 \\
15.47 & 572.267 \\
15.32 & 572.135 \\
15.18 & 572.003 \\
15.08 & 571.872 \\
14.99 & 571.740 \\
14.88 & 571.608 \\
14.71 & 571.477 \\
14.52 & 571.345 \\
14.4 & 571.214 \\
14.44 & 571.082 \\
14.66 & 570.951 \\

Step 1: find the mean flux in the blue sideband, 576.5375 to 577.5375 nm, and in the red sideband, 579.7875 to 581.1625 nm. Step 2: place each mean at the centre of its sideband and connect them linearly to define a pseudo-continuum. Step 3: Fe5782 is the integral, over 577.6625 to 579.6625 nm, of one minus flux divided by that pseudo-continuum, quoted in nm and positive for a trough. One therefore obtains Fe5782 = 0.09 nm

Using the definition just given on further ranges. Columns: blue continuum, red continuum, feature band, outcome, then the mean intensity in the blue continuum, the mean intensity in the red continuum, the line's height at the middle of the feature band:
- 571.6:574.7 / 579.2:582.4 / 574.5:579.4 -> 0.13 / 15.7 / 16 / 15.8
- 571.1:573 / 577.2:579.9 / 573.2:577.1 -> -0.18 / 15.2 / 15.1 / 15.1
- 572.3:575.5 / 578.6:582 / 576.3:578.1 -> 0.05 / 15.8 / 15.7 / 15.7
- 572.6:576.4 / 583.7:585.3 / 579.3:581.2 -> 0.07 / 15.9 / 16.8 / 16.4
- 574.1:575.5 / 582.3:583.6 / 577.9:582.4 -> 0.32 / 15.7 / 17.5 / 16.9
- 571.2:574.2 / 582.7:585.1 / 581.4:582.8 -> -0.04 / 15.6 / 16.9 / 16.7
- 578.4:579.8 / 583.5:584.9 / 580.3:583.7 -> -0.09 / 15.3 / 17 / 16.3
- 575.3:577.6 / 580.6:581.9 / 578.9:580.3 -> 0.05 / 15.7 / 16.1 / 15.9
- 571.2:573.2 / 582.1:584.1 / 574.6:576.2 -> 0.01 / 15.3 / 17.4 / 15.9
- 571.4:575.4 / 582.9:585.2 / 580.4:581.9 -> 0.03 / 15.6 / 16.7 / 16.4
